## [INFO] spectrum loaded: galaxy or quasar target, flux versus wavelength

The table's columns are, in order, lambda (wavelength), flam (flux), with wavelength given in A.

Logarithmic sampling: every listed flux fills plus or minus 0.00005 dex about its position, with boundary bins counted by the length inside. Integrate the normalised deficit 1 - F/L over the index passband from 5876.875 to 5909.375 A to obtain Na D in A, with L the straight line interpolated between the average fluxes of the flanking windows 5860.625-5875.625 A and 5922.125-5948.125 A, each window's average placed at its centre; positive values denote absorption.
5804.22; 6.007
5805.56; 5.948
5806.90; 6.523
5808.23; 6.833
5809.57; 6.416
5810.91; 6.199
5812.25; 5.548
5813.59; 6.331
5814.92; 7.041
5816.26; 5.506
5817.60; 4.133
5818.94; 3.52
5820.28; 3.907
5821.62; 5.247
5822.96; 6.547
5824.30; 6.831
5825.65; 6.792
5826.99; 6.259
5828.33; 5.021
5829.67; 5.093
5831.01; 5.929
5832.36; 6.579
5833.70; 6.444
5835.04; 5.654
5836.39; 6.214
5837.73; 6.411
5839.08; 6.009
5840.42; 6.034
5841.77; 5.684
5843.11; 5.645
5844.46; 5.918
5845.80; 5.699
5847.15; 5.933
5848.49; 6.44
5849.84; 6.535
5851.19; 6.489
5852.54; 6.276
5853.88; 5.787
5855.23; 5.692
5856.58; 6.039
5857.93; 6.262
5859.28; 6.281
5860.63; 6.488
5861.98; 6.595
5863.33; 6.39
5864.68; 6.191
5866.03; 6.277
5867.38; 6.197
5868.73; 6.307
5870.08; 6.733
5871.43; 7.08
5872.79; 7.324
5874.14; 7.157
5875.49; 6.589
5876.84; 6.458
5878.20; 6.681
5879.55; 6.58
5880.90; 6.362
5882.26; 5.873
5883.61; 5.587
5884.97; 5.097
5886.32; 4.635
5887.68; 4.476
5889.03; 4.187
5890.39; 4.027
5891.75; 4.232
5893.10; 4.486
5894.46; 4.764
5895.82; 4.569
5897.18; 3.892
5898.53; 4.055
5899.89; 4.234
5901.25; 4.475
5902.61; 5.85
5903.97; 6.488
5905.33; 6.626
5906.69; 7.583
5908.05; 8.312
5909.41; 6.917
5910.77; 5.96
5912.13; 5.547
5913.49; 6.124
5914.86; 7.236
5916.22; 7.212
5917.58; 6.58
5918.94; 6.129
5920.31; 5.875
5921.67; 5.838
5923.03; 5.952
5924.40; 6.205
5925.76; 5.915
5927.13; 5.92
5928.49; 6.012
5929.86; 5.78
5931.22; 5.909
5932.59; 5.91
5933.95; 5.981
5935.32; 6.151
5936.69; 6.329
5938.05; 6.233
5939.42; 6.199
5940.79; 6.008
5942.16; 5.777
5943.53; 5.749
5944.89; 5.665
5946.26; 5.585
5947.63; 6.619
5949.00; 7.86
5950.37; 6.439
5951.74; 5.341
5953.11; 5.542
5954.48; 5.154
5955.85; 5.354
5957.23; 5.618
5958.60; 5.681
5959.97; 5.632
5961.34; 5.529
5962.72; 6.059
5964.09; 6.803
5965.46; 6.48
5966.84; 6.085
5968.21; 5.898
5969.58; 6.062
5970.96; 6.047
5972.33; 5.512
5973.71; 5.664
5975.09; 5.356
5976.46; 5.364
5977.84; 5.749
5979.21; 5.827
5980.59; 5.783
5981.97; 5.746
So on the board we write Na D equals 5.0 A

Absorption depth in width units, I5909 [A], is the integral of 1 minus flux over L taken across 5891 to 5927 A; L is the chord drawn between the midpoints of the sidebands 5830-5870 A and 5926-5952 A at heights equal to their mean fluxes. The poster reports 1.8 A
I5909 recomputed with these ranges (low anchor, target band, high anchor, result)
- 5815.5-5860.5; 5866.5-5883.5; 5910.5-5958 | -1.9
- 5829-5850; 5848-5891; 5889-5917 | -2.1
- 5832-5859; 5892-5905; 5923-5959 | 2.6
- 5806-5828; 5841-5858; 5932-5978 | -0.5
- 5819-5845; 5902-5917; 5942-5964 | -2.2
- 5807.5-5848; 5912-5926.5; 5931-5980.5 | -0.9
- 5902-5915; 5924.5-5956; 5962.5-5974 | 1.8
